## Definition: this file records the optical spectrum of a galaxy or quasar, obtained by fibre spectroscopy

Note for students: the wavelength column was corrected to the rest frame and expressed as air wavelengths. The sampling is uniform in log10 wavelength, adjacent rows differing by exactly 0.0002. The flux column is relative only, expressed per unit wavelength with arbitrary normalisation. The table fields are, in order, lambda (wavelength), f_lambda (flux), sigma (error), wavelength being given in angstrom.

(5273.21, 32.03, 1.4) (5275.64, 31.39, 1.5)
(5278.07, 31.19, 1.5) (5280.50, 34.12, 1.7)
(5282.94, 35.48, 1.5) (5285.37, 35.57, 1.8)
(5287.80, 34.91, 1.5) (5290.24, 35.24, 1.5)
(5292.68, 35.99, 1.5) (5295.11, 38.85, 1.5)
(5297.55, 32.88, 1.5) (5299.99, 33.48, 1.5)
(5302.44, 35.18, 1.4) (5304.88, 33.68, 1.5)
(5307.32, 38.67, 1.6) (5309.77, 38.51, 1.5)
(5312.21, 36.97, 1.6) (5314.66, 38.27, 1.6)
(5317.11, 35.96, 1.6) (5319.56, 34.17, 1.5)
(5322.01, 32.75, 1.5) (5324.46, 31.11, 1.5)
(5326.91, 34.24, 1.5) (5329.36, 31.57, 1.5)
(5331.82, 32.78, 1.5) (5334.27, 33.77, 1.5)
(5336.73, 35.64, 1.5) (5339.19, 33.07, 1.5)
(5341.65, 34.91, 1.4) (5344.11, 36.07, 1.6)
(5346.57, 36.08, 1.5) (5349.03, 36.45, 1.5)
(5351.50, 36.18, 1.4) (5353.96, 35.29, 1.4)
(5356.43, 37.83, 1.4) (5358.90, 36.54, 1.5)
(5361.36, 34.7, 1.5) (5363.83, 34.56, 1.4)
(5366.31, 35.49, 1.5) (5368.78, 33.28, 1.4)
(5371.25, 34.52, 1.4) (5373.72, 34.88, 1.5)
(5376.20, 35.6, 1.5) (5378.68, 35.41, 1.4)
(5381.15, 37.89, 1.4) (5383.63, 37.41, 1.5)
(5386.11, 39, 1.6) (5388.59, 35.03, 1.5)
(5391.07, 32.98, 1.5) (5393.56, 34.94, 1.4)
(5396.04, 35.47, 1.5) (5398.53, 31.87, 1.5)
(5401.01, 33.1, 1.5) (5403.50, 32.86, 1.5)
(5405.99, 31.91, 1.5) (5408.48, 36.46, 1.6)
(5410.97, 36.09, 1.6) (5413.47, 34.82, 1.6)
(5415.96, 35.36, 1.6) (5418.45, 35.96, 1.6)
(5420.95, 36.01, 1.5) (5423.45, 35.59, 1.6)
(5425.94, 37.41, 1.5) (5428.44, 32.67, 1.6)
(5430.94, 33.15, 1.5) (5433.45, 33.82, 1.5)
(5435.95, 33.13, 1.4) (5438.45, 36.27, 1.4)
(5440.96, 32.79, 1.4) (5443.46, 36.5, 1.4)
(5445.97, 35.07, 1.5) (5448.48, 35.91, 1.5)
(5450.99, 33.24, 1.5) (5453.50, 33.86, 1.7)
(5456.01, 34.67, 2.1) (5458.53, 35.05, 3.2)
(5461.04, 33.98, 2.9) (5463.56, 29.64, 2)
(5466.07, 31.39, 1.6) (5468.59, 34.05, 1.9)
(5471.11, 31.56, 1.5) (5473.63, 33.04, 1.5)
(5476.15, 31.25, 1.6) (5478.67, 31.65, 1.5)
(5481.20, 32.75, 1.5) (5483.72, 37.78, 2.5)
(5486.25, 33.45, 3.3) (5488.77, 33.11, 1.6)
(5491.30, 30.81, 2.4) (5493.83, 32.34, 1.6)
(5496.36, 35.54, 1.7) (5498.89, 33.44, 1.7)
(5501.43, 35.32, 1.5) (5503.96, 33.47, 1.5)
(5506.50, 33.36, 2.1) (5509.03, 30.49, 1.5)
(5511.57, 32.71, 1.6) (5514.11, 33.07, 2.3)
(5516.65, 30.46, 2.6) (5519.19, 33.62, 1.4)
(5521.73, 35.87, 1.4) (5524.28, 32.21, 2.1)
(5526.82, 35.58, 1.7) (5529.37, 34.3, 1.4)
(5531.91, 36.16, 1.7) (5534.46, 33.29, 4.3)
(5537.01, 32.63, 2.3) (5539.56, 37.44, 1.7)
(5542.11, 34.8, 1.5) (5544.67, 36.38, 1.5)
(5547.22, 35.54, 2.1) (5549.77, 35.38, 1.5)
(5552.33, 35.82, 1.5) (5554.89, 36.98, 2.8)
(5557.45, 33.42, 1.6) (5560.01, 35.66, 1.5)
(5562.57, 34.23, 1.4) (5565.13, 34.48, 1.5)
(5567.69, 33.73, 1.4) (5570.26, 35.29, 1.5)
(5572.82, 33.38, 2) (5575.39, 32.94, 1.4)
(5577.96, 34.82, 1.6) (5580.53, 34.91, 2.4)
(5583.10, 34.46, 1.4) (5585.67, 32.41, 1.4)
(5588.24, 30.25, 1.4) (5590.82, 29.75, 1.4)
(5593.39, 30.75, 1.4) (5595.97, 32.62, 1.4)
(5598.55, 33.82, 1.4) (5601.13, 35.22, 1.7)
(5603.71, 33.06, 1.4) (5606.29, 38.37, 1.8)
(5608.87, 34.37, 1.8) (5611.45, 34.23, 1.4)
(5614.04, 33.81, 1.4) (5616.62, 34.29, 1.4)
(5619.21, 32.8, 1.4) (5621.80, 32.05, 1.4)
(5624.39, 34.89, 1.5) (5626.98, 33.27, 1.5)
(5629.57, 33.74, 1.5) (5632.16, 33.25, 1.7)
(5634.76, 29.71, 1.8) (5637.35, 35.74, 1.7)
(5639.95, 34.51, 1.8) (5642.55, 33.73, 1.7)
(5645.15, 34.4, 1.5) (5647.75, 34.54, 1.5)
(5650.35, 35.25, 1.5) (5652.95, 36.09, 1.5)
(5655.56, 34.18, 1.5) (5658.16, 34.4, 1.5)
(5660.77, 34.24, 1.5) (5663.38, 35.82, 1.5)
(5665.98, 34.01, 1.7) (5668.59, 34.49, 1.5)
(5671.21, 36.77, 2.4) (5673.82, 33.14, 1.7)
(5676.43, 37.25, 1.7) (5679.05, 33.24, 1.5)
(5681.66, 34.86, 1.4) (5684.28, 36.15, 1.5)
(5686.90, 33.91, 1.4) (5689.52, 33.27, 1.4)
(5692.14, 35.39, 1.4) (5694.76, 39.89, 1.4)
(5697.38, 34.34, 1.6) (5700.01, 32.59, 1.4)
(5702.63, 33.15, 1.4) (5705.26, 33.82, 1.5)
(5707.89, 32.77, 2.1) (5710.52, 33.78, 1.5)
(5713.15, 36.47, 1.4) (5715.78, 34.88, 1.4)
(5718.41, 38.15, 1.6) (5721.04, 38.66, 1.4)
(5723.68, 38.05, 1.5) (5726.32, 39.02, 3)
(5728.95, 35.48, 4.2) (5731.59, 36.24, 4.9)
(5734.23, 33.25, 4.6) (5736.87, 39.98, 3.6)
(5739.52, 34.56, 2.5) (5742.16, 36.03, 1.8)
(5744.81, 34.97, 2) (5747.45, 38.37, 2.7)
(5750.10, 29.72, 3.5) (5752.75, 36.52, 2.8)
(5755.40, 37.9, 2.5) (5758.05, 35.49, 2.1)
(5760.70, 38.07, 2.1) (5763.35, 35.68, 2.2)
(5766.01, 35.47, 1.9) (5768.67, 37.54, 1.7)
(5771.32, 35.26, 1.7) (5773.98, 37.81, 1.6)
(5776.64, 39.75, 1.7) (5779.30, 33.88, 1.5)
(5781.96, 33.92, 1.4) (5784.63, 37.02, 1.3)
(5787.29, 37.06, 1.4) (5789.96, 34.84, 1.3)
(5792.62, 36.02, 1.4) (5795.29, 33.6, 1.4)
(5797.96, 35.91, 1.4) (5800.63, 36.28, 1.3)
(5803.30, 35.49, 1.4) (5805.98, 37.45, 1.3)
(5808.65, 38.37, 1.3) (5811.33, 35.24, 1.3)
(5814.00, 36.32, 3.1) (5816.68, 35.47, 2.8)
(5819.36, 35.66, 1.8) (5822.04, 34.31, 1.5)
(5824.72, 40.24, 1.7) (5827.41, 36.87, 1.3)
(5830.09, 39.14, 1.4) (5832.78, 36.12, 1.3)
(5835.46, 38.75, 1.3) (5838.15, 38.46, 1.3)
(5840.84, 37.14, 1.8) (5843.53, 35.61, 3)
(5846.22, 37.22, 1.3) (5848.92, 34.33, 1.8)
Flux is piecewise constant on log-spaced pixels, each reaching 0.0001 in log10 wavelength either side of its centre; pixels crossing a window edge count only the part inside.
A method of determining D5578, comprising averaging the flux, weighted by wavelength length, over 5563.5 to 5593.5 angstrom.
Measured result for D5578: 33.2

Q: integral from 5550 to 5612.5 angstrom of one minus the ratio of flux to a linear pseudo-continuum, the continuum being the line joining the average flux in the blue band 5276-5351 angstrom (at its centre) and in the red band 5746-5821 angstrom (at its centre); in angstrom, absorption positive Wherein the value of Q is 2.8 angstrom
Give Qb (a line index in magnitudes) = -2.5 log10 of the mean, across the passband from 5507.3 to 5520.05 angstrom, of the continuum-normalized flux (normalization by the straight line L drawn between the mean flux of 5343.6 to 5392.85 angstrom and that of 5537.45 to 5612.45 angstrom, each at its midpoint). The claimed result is 0.09 mag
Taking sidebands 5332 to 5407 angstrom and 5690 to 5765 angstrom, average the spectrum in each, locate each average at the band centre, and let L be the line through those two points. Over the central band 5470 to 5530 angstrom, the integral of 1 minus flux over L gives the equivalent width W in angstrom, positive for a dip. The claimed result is 3.6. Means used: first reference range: 35.1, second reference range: 35.8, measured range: 33.2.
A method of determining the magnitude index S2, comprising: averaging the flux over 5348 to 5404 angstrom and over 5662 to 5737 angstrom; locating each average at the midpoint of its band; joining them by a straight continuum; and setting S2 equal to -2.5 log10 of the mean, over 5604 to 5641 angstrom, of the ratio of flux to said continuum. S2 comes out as 0.046 mag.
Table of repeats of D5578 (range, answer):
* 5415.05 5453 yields 34.8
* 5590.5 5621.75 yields 33.7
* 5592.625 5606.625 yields 33.8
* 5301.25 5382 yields 35.2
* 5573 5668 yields 33.8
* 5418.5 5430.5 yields 35.3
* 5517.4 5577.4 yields 34.7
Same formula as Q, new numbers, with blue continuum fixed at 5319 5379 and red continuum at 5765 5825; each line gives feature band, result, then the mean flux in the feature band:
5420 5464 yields 0.7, 34.4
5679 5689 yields 0.3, 34.6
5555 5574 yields 0.5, 34.5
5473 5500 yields 1.5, 33.2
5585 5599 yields 1.6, 31.4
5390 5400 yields 0.3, 33.8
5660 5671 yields 0.3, 34.9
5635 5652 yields 0.6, 34.4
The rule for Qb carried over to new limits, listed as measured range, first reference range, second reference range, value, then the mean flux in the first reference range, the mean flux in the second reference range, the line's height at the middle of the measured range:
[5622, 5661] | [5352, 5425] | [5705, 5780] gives 0.06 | 35.2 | 36.2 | 35.9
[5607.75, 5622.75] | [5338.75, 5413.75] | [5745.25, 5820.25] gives 0.07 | 35.2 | 36.1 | 35.7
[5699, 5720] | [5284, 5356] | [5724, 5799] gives 0.04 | 35.1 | 36.1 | 36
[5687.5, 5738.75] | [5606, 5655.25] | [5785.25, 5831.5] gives -0.02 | 34.1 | 36.4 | 35.1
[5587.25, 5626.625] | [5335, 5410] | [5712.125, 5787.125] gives 0.08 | 35.2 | 36.4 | 35.9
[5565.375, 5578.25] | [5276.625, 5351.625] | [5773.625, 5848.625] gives 0.05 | 34.9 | 36.5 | 35.8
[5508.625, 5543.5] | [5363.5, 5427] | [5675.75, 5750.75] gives 0.05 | 35.2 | 35.5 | 35.3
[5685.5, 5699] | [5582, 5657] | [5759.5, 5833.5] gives -0.02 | 33.6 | 36.4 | 34.8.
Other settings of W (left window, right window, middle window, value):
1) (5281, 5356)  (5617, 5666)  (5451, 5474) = 1.1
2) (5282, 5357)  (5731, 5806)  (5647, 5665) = 0.4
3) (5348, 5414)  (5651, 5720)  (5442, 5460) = 0.1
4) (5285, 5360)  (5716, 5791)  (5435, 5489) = 3.0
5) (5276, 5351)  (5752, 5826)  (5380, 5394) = -0.5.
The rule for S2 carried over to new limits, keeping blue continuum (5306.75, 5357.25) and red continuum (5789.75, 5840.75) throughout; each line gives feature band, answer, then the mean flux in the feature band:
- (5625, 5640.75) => 0.08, 33.4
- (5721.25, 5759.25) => 0.01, 36.2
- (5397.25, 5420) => 0.03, 34.3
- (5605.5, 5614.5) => 0.03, 35.1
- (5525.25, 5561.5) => 0.02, 35.2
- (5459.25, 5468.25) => 0.11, 32.1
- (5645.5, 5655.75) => 0.03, 35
